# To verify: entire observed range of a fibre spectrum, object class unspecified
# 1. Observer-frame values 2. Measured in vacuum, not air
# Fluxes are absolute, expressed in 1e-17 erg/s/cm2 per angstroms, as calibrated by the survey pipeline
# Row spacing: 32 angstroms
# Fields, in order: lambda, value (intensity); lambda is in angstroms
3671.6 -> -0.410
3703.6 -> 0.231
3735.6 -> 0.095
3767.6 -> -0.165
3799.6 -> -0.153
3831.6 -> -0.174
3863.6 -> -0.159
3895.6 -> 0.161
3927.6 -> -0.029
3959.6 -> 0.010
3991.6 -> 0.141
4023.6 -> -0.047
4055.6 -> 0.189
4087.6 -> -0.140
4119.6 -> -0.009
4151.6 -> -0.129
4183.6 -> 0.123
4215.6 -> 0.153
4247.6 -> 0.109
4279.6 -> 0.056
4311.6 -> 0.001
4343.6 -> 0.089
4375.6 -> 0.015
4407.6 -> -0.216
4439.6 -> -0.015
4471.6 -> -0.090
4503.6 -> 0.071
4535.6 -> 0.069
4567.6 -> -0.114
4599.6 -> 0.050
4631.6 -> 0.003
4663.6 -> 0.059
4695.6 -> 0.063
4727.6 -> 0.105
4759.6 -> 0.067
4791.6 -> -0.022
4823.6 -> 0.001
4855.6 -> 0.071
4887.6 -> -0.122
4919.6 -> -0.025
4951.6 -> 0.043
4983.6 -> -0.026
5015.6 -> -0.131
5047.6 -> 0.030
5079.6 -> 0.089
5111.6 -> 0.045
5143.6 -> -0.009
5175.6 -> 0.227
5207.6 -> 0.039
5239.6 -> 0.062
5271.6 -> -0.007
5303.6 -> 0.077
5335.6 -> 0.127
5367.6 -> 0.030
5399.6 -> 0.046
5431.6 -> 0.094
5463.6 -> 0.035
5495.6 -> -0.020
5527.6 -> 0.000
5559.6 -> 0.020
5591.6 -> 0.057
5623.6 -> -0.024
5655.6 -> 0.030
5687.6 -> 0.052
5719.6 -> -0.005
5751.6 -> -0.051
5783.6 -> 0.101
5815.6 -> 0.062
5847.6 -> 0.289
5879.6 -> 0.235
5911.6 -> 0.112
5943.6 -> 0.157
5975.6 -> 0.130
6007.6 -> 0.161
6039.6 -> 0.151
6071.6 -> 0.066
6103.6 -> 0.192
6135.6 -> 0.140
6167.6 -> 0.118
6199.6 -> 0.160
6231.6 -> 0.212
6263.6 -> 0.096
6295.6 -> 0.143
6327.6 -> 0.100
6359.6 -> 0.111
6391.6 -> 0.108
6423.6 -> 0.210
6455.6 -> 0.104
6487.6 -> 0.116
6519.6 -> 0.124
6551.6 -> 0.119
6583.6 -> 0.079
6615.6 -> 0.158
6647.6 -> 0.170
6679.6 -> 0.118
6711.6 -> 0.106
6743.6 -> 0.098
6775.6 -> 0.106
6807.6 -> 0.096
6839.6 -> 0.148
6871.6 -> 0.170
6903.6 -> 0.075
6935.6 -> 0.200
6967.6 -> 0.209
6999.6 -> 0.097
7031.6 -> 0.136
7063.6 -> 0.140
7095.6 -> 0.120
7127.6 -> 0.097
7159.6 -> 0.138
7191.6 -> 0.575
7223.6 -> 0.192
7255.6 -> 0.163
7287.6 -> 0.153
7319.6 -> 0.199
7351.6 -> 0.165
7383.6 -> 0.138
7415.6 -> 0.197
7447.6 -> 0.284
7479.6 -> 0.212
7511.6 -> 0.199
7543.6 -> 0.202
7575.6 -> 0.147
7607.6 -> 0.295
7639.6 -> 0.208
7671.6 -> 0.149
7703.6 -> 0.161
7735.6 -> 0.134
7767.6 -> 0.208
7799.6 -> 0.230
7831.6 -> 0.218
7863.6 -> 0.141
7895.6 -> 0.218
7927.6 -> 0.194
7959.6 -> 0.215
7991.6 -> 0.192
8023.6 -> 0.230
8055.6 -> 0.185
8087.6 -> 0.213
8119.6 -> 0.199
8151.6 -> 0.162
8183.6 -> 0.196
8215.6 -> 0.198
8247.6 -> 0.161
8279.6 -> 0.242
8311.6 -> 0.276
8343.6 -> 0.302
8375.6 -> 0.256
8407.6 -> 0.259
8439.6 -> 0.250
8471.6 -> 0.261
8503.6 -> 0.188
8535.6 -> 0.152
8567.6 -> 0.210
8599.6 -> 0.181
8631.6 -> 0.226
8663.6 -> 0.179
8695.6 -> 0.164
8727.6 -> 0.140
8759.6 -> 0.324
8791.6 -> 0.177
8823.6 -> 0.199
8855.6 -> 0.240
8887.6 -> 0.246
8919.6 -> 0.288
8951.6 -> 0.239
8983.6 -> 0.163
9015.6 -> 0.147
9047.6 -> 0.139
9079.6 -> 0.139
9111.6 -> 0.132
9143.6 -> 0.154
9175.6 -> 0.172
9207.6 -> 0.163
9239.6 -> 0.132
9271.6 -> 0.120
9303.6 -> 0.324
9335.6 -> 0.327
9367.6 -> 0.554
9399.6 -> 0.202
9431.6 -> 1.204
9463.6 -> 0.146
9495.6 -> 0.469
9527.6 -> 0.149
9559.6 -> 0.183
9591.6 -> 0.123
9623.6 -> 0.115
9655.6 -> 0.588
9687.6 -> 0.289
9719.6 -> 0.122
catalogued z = 0.93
